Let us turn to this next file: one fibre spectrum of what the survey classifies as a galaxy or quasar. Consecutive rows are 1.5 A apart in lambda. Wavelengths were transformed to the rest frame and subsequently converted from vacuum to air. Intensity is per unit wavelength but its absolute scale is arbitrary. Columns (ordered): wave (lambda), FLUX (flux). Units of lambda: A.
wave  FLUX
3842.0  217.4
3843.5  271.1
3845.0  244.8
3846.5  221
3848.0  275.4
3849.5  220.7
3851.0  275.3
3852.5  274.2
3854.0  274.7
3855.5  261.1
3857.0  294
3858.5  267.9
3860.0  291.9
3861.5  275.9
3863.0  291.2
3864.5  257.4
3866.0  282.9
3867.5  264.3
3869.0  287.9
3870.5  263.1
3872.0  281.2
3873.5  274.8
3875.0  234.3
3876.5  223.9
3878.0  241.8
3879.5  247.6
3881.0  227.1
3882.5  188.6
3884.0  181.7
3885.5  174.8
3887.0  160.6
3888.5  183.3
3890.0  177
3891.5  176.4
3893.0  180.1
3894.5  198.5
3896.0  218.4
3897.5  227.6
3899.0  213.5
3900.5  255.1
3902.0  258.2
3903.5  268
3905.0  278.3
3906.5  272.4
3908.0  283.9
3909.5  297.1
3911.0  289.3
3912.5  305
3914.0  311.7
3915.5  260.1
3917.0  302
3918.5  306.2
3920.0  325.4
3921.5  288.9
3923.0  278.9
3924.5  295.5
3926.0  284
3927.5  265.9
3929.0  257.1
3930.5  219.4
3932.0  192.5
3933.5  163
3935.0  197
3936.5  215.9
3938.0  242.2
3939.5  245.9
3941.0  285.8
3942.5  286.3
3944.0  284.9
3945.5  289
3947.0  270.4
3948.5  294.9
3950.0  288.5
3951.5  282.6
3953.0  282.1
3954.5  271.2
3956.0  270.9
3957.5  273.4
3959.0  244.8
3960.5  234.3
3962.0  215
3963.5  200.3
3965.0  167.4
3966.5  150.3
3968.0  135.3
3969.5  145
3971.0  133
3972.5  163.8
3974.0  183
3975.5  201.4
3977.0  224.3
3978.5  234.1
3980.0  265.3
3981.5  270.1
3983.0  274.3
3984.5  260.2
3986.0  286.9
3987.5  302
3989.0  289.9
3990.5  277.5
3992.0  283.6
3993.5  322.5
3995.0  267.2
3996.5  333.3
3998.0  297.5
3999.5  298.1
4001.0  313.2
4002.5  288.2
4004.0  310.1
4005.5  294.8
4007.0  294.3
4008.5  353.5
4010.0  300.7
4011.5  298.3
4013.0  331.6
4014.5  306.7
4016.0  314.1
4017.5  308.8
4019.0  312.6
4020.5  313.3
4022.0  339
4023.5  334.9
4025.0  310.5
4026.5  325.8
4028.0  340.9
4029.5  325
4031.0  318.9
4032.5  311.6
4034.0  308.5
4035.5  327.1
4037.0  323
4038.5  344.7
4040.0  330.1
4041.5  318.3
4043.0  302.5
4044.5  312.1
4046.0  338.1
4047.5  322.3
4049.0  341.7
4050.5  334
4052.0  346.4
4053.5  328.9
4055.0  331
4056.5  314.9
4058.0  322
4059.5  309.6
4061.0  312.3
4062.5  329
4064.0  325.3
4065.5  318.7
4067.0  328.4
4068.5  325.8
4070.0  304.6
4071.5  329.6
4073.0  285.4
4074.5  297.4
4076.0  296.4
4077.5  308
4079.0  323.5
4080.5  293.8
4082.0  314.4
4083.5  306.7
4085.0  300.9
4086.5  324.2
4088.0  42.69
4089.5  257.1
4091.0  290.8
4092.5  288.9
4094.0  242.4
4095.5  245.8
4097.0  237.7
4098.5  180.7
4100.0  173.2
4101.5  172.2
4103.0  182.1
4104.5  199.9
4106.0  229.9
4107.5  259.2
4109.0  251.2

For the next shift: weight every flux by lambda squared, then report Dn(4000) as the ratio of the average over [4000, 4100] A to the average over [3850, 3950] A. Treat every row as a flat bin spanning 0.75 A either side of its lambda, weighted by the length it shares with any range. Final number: 1.3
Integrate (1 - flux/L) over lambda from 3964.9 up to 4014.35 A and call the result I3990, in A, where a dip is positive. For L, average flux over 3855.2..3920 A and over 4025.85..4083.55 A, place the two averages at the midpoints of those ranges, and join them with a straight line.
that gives 5.6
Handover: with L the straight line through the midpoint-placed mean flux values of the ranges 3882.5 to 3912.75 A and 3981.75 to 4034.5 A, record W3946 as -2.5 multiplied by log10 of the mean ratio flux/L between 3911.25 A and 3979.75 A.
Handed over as 0.07 mag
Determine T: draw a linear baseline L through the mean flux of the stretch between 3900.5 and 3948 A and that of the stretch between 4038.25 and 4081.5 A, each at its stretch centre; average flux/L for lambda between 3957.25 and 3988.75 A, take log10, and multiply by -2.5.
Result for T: 0.30 mag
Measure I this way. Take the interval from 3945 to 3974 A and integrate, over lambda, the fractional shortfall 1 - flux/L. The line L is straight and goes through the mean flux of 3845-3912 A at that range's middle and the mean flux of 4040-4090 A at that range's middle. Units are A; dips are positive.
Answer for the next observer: 5.0 A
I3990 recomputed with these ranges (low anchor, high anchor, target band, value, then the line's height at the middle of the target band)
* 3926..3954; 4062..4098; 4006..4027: -3.4 A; 272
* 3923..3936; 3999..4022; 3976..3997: 0.9 A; 288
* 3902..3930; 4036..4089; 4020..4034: -0.9 A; 305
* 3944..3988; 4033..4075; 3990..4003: -1.6 A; 265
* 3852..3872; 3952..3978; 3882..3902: 4.5 A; 256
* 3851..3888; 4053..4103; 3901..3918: -1.8 A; 257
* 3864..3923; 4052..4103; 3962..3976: 5.1 A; 263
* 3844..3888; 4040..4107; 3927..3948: 1.5 A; 263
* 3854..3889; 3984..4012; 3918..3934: 0.4 A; 269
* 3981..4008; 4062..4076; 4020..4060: -2.5 A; 306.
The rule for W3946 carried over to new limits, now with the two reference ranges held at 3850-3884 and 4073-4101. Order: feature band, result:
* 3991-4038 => -0.195 mag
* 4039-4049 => -0.227 mag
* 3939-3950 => -0.079 mag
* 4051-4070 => -0.229 mag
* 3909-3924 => -0.138 mag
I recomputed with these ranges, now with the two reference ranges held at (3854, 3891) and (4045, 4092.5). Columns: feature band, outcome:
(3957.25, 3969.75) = 3.5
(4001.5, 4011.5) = -0.7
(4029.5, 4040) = -1.0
